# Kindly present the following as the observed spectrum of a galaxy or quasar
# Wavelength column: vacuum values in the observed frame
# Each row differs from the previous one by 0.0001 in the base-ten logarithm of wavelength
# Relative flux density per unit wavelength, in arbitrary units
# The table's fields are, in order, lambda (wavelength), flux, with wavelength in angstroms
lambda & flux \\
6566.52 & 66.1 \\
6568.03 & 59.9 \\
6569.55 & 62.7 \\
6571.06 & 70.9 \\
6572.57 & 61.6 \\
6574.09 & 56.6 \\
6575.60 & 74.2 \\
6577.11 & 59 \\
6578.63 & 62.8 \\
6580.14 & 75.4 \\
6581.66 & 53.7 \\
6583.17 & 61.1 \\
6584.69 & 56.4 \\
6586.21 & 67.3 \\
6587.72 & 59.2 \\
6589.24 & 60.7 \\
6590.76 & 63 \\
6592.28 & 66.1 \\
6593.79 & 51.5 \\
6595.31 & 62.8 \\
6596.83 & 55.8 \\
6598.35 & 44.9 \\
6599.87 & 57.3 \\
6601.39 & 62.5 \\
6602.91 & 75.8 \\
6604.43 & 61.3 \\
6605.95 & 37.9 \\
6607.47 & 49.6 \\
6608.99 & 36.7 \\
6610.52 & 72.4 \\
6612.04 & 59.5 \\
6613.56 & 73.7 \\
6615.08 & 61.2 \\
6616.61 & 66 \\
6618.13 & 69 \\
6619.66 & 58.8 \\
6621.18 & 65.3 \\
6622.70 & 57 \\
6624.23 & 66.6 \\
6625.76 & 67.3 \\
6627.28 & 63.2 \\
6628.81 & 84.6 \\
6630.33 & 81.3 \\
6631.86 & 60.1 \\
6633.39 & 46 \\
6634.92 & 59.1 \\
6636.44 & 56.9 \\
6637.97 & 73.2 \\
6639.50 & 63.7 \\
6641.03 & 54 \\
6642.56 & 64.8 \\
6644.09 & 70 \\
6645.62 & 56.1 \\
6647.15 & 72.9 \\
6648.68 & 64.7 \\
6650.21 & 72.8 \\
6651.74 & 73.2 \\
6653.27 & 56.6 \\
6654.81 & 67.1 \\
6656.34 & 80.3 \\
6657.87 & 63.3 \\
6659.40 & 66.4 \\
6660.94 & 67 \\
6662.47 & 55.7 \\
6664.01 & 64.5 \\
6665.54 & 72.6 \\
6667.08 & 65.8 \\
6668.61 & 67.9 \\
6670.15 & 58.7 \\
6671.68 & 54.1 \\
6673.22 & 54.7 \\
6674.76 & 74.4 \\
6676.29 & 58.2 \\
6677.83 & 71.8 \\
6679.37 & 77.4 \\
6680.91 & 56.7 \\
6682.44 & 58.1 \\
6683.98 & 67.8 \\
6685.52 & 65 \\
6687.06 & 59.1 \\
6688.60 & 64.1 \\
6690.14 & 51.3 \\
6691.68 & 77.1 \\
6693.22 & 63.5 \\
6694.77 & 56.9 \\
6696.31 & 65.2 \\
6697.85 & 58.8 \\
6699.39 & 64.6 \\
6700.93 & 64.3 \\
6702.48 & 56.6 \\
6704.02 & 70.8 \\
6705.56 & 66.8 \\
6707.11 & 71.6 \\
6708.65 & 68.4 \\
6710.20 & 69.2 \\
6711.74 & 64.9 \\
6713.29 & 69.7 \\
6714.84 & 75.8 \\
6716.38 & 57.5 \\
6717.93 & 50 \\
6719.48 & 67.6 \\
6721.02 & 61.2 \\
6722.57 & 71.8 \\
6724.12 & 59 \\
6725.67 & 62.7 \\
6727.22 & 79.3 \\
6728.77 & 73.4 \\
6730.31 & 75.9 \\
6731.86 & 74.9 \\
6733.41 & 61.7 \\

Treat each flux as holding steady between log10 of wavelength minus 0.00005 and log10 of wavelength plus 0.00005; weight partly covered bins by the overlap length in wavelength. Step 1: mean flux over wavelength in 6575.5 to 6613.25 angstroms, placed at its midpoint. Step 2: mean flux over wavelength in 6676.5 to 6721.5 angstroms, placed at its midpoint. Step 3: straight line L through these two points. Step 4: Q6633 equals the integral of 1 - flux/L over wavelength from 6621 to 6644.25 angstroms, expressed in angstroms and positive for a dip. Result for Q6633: -1.2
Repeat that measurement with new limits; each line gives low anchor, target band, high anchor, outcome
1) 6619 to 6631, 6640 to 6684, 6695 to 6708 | 0.9 angstroms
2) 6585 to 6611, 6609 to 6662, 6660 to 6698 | -4.2 angstroms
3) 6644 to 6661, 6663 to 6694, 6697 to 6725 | 1.1 angstroms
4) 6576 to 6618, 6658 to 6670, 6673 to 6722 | -0.4 angstroms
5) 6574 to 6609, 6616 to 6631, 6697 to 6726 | -1.7 angstroms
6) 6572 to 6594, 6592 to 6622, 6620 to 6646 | 1.8 angstroms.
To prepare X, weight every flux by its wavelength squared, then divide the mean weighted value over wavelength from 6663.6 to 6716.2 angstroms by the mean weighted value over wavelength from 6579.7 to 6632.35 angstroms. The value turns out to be 1.08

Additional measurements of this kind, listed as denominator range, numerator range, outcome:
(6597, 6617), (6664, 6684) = 1.13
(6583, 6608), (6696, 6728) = 1.16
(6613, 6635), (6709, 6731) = 1.05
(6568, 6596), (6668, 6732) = 1.08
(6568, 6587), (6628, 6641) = 1.04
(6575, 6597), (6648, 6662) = 1.11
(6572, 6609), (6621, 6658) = 1.12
